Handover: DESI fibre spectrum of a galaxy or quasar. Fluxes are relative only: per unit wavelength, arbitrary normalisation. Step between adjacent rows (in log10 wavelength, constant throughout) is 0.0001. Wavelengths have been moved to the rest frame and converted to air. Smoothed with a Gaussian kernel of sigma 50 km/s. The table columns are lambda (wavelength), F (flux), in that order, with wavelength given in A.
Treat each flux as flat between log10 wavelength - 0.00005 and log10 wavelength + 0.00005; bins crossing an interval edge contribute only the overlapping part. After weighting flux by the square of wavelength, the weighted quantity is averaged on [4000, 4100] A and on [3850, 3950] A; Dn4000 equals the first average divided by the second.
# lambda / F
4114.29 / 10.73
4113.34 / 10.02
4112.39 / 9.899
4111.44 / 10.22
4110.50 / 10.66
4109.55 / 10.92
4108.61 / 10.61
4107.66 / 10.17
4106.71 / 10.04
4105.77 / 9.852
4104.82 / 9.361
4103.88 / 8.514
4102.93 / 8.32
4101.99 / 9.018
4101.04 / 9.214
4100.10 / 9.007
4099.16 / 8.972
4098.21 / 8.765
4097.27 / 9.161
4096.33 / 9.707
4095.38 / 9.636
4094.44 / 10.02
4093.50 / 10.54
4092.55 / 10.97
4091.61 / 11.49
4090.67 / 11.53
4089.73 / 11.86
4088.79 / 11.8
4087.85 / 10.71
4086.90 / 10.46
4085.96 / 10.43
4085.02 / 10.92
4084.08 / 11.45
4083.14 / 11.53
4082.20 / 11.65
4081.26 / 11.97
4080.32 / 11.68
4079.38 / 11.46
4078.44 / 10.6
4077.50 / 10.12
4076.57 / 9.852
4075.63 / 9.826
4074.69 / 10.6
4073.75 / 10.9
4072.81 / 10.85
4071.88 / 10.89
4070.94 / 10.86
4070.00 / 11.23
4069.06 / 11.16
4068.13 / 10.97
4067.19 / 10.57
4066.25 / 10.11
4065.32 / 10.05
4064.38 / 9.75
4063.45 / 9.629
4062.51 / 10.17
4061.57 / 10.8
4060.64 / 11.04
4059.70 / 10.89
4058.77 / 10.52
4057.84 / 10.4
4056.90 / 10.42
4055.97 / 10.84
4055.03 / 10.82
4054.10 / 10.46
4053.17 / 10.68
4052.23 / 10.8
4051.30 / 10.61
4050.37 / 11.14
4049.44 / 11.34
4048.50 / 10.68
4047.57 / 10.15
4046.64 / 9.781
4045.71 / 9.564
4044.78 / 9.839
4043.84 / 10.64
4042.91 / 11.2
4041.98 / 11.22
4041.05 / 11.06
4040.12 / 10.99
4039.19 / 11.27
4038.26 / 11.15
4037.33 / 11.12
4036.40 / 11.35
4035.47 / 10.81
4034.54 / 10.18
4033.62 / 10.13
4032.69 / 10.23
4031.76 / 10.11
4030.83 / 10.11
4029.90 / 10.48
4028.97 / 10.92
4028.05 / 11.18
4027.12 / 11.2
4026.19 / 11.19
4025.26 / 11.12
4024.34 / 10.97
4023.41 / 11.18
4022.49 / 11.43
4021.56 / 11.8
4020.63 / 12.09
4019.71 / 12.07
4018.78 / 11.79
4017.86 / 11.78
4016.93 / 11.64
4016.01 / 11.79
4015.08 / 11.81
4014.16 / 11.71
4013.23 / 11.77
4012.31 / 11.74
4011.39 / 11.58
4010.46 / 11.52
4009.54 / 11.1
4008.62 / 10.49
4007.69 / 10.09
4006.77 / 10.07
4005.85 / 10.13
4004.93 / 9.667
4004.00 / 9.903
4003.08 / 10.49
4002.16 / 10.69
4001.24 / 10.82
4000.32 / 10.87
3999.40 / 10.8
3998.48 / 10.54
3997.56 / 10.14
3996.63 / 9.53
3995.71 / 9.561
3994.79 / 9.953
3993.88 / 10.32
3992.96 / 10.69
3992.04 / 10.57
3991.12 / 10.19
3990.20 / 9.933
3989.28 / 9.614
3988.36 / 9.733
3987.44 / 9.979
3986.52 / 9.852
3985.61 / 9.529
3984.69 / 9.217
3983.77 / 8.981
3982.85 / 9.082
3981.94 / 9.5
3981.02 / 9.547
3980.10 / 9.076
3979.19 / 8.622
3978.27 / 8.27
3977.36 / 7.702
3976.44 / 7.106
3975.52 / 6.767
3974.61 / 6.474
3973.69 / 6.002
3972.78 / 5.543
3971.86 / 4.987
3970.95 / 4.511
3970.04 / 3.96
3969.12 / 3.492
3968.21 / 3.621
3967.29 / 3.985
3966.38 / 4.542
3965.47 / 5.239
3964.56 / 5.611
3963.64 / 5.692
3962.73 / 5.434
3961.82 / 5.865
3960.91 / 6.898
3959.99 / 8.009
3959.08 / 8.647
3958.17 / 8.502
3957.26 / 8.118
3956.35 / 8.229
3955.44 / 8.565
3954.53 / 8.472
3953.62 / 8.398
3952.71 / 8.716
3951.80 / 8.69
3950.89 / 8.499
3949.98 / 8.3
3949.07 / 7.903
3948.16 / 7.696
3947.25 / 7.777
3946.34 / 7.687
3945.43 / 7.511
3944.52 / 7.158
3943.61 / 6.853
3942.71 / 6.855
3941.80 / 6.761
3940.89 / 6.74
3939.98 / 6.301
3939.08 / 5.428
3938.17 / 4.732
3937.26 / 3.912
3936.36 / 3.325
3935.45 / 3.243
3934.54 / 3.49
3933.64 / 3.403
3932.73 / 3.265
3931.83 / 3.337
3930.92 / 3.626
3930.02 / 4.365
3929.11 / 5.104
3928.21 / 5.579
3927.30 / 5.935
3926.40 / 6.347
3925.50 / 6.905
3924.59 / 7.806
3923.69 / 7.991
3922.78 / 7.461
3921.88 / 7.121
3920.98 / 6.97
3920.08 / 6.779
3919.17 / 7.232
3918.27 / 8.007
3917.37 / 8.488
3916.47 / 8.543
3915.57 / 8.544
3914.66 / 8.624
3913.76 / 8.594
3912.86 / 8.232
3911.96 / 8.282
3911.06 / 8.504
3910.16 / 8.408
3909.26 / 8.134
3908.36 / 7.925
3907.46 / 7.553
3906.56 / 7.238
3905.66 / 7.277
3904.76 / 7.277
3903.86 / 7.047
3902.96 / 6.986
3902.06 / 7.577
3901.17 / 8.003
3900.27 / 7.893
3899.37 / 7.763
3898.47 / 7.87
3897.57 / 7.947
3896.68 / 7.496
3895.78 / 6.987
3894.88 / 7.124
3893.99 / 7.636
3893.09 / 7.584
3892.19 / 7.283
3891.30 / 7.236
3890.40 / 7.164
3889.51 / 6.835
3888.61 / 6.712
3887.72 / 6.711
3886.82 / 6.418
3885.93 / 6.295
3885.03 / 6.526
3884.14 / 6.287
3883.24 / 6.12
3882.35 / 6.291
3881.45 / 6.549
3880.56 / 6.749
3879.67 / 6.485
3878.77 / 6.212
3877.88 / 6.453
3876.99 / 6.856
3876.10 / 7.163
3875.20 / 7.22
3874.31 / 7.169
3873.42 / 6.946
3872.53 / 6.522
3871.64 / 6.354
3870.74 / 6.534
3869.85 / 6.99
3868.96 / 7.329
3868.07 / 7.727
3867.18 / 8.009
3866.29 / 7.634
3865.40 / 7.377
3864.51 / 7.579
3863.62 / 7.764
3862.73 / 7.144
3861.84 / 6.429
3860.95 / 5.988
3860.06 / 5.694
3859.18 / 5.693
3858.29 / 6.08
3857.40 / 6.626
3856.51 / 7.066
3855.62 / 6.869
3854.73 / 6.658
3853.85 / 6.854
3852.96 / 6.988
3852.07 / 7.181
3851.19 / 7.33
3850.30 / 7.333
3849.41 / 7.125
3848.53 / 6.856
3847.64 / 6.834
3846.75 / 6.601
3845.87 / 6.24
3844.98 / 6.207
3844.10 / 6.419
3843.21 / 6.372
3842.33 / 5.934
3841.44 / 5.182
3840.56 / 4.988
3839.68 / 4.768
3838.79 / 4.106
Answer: 1.7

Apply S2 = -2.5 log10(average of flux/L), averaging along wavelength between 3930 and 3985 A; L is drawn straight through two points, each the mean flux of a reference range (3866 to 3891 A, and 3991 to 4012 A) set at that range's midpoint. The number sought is 0.37 mag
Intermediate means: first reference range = 6.79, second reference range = 10.4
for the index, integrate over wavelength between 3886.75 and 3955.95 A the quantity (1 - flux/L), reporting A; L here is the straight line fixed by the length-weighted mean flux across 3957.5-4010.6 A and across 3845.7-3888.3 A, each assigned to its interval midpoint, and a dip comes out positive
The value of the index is 4.83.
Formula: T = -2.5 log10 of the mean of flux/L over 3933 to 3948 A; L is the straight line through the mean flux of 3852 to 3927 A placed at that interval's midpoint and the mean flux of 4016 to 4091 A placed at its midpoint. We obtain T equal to 0.42 mag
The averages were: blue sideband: 7.2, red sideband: 10.9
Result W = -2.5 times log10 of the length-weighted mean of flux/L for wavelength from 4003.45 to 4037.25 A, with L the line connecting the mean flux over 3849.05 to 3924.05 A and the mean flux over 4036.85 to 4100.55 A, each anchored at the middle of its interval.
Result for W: -0.14 mag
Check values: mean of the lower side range 7.21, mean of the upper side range 10.6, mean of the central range 11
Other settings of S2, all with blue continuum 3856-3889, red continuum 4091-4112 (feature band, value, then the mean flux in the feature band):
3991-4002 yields -0.23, 10.3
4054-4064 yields -0.14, 10.5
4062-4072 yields -0.12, 10.5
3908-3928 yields -0.06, 7.74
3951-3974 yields 0.23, 6.42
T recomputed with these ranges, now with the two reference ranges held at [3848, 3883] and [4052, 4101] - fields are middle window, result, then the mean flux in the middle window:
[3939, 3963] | 0.105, 7.61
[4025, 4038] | -0.098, 10.7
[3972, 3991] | 0.054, 8.5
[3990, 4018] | -0.151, 10.7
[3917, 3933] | 0.252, 6.26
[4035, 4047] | -0.085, 10.8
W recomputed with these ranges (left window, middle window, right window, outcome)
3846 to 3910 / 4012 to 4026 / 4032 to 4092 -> -0.18 mag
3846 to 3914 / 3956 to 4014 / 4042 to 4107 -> 0.05 mag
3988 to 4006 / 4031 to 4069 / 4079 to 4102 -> -0.02 mag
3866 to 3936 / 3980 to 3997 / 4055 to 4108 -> -0.14 mag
